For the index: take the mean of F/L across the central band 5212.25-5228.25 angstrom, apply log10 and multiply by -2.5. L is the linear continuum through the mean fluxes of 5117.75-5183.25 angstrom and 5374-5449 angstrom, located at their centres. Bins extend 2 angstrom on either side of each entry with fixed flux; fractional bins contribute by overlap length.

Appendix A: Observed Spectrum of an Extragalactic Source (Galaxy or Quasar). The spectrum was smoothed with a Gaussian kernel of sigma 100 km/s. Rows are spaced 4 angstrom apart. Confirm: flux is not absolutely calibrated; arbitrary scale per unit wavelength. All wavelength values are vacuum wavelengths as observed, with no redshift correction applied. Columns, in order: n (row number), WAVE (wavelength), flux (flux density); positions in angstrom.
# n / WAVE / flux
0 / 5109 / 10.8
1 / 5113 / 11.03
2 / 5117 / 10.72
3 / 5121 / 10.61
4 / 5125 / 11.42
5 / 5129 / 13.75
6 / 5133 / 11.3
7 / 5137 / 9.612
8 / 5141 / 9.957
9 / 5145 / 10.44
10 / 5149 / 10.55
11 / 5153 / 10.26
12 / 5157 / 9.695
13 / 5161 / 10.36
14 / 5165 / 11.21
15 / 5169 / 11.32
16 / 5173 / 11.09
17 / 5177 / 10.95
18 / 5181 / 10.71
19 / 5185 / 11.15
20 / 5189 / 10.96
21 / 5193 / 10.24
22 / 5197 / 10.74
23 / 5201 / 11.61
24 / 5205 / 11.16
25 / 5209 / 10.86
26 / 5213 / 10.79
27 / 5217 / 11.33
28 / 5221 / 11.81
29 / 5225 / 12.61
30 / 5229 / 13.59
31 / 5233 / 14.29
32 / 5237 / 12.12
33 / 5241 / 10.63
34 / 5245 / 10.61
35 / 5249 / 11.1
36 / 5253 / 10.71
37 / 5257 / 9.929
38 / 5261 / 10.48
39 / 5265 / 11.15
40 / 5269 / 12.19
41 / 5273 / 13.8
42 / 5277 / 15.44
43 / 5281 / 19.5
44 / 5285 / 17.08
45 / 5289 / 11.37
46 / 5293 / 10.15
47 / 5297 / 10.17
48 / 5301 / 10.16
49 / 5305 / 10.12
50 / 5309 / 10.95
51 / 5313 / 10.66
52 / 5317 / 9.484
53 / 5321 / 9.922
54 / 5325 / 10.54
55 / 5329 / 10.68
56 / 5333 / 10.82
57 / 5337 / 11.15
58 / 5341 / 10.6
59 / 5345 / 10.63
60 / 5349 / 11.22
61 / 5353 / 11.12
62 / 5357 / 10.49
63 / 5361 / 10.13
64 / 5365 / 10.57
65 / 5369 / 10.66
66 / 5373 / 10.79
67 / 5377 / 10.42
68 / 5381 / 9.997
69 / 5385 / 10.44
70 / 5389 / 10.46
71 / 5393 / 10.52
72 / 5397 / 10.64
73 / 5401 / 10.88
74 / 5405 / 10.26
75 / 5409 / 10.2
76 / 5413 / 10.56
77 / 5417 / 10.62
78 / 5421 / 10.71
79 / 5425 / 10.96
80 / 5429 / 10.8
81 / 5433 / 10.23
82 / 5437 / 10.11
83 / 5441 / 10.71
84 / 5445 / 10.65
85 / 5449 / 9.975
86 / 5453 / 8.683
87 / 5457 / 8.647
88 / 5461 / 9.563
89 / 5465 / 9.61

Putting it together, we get -0.11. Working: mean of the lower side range 10.8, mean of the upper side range 10.5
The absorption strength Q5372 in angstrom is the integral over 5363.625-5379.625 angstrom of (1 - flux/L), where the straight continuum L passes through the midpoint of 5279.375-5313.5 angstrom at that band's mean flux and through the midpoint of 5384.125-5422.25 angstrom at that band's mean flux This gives 0.6 angstrom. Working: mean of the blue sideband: 12.2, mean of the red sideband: 10.5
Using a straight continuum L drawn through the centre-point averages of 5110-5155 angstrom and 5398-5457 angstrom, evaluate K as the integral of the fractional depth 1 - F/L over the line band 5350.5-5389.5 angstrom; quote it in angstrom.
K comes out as -0.31 angstrom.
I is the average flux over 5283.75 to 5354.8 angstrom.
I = 10.9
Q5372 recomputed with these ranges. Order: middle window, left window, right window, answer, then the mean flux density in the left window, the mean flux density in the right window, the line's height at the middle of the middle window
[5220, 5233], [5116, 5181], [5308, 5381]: -2.74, 10.8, 10.6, 10.7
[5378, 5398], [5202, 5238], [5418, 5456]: 0.52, 12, 10.3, 10.7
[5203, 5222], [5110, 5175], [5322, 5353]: -0.59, 10.8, 10.8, 10.8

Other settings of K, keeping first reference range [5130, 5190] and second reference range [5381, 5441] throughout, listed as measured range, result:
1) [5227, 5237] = -2.8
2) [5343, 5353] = -0.4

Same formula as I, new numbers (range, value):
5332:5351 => 10.9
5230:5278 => 11.8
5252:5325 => 11.8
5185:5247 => 11.5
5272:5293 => 15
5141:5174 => 10.6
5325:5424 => 10.6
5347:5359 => 10.9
